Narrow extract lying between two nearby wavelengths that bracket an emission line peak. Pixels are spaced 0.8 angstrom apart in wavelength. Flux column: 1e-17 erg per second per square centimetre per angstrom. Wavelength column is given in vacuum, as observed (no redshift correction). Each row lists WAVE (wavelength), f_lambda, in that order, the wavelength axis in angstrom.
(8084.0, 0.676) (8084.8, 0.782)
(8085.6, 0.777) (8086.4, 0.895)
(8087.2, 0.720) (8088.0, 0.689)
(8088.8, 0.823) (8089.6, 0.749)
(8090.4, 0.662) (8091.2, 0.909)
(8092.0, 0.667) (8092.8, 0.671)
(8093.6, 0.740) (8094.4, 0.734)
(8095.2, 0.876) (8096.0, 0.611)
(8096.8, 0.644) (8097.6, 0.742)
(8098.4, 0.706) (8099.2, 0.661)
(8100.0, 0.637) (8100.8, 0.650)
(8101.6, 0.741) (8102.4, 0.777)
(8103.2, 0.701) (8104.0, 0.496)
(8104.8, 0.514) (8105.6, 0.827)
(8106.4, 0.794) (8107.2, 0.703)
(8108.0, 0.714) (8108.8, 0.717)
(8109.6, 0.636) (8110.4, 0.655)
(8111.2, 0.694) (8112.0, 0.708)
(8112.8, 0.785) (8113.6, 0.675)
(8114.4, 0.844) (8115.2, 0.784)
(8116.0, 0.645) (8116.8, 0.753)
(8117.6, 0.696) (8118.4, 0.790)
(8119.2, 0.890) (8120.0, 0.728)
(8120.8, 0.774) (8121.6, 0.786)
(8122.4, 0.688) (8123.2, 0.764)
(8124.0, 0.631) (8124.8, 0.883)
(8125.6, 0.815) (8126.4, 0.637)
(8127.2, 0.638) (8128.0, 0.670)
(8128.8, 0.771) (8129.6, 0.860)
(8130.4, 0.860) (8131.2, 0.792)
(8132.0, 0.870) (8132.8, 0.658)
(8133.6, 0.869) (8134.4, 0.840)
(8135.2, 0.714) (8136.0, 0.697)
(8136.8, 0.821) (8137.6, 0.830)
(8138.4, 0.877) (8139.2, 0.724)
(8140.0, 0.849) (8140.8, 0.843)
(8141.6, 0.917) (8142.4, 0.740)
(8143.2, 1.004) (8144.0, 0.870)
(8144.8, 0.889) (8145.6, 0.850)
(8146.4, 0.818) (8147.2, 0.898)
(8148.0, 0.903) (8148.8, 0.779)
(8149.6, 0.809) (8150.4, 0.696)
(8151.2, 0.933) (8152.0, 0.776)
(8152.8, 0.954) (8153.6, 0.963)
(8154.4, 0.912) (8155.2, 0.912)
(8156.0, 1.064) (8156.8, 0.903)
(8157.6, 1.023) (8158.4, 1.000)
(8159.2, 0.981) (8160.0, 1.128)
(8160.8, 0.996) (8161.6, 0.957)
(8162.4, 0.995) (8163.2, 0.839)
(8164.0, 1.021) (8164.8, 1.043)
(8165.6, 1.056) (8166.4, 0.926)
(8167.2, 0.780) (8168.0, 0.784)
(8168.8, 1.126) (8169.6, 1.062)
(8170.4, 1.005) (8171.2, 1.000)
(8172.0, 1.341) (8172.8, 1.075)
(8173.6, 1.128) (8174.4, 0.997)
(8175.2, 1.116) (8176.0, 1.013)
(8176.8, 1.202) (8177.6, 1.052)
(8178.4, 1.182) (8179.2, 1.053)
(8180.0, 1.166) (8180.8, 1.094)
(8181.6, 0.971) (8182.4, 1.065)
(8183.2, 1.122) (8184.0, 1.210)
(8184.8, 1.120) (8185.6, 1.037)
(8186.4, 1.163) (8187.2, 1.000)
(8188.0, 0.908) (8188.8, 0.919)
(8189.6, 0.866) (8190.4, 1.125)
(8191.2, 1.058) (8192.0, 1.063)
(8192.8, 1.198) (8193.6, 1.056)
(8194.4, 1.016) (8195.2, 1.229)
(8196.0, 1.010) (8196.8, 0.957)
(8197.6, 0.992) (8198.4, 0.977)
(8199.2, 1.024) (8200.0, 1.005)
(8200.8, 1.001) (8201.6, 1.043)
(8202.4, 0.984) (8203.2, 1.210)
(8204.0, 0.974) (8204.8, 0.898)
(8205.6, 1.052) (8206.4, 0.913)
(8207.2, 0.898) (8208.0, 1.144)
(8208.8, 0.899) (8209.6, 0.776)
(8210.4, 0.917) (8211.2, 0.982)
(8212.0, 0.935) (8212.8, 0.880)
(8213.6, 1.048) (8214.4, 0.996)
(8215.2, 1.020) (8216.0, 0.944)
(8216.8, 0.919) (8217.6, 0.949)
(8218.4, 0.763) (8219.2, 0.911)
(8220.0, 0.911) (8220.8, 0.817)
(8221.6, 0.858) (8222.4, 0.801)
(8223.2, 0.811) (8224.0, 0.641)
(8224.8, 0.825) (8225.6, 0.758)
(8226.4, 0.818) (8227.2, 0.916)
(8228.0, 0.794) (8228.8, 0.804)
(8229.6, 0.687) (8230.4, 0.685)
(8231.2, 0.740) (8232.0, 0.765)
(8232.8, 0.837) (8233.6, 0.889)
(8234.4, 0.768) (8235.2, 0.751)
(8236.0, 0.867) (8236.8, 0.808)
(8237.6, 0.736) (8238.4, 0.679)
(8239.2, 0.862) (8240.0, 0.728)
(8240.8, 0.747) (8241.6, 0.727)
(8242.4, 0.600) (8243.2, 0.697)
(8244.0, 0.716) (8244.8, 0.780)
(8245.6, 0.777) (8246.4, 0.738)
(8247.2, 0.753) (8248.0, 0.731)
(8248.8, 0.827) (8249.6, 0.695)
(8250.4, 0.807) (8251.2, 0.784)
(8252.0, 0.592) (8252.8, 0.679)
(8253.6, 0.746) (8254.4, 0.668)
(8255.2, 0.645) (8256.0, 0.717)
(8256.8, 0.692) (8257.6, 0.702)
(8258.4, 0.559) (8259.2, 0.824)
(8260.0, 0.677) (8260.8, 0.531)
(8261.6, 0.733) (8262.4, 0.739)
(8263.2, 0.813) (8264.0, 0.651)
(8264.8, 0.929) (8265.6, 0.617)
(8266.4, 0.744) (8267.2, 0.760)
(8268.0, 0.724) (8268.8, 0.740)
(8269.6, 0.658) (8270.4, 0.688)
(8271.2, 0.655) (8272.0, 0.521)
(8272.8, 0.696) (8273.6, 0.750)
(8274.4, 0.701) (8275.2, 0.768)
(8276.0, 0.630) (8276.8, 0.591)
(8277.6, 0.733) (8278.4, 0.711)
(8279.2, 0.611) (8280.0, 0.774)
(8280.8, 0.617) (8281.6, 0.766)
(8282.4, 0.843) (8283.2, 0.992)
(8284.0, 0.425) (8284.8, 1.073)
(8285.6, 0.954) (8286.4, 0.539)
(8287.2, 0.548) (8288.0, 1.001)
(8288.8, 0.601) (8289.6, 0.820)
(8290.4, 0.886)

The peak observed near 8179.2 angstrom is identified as Mg II 2798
